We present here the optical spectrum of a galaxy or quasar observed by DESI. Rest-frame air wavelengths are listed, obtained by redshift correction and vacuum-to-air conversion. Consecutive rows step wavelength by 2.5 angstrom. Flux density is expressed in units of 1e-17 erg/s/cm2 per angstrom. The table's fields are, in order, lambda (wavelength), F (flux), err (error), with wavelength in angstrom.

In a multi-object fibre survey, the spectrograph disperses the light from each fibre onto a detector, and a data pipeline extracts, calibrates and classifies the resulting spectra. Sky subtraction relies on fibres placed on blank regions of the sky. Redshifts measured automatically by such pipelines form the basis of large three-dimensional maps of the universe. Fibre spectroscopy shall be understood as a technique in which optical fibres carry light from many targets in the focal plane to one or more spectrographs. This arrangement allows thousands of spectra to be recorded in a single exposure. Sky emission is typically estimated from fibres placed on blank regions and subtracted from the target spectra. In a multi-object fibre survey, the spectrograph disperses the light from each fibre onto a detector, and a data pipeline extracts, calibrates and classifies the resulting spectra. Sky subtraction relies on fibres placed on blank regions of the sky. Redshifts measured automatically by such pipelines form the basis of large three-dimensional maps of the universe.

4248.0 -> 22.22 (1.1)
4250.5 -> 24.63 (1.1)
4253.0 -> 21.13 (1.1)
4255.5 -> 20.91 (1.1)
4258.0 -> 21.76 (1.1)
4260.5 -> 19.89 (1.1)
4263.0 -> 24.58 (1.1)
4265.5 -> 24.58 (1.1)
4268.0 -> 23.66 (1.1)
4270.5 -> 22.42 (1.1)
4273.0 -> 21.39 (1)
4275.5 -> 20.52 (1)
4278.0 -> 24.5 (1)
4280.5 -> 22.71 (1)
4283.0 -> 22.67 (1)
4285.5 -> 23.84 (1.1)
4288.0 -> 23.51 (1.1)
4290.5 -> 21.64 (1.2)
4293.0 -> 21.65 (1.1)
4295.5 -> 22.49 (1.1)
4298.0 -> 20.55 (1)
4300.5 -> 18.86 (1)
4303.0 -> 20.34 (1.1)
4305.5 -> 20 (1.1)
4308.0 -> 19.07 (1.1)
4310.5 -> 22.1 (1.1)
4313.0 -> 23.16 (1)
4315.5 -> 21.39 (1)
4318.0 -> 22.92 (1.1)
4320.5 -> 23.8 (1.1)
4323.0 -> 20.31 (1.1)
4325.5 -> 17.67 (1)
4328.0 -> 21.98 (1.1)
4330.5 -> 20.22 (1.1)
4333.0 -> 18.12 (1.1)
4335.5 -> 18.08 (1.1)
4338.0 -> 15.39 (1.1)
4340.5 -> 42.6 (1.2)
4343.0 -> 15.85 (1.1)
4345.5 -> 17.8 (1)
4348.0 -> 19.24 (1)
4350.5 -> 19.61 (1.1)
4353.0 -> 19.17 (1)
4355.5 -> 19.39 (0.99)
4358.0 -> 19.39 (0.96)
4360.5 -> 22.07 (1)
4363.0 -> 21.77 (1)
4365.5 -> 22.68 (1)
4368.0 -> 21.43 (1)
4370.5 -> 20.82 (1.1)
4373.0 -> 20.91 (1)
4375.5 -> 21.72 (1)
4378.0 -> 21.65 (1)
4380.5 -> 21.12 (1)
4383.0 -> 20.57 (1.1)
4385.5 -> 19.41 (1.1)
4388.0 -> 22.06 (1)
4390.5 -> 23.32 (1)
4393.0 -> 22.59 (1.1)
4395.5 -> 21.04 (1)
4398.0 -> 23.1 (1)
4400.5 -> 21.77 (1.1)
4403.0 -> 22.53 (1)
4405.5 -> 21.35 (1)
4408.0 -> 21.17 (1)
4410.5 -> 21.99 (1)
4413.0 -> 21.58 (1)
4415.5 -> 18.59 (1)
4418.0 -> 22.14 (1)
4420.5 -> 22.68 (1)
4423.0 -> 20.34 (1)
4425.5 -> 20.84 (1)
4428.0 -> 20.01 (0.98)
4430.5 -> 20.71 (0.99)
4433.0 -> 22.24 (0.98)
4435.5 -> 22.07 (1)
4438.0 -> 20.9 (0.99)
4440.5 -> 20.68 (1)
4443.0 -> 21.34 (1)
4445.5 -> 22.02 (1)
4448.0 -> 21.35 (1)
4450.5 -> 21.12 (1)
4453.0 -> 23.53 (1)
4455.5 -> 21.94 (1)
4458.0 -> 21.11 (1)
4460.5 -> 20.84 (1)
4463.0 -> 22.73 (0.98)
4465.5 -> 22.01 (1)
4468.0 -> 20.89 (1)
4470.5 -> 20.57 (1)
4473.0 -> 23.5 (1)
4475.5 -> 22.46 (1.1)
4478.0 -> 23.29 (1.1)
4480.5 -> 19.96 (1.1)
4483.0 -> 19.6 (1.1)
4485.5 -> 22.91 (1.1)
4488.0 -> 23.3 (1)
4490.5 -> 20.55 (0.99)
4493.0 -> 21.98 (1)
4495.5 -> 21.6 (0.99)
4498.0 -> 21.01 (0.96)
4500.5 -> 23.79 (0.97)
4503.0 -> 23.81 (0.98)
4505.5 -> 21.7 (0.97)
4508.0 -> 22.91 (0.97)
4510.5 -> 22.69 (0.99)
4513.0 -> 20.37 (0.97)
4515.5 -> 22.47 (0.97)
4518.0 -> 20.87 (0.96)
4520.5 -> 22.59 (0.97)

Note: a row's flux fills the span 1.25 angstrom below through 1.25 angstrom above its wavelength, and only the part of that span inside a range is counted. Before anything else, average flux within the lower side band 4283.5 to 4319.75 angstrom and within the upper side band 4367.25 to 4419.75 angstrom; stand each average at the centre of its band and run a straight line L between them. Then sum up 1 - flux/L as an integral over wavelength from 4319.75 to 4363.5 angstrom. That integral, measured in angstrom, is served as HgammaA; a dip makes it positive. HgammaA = 1.84 angstrom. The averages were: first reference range 21.6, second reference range 21.5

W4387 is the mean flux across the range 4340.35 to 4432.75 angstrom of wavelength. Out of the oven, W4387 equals 21.2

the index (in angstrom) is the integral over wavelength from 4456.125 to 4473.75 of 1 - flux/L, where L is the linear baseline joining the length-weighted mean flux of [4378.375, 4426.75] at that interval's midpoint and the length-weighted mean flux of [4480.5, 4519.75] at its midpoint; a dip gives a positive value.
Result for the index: 0.1 angstrom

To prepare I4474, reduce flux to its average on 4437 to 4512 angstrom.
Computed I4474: 21.9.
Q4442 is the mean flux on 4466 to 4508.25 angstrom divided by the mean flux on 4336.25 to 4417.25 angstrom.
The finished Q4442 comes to 1.03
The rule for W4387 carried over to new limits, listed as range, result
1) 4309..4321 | 22.5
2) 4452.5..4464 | 21.9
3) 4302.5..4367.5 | 20.9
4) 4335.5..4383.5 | 21.1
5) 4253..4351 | 21.6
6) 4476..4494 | 21.7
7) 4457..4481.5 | 21.8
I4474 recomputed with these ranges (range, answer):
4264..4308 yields 22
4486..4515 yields 22.2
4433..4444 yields 21.4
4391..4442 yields 21.4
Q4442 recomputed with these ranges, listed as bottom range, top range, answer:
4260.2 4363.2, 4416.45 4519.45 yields 1.01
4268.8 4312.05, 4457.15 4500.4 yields 1.00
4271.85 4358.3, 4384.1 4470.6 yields 1.01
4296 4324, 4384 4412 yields 1.03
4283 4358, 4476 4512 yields 1.05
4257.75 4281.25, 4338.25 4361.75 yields 0.95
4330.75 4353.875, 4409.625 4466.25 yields 1.04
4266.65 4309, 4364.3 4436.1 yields 0.99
